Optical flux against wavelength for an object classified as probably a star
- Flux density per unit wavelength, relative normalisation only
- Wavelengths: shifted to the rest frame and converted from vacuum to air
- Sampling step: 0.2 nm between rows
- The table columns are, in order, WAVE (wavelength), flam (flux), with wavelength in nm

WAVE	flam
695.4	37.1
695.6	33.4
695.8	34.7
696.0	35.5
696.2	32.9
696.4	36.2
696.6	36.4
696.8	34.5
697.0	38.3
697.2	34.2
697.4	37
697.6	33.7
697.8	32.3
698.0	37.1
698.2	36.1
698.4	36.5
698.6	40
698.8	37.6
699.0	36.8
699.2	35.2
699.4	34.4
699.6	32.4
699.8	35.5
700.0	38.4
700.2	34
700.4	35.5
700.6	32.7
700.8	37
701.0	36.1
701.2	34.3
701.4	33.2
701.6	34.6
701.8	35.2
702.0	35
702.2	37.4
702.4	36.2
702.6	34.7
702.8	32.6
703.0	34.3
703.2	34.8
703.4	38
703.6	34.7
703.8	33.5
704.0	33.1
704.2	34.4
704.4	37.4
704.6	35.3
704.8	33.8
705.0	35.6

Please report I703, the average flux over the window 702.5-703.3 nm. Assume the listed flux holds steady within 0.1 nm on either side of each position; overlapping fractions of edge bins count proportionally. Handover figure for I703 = 34.1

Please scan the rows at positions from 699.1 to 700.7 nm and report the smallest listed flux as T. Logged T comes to 32.4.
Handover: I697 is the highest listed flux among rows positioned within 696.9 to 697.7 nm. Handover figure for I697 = 38.3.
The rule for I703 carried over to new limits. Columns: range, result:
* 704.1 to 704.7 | 35.7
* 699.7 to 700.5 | 35.8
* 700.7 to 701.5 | 35.1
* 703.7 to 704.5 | 34.6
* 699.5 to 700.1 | 35.4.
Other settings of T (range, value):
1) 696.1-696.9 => 32.9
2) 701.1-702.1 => 33.2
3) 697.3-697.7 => 33.7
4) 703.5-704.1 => 33.1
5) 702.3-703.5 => 32.6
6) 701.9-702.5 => 35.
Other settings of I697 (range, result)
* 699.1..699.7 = 35.2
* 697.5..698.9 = 40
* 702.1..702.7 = 37.4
